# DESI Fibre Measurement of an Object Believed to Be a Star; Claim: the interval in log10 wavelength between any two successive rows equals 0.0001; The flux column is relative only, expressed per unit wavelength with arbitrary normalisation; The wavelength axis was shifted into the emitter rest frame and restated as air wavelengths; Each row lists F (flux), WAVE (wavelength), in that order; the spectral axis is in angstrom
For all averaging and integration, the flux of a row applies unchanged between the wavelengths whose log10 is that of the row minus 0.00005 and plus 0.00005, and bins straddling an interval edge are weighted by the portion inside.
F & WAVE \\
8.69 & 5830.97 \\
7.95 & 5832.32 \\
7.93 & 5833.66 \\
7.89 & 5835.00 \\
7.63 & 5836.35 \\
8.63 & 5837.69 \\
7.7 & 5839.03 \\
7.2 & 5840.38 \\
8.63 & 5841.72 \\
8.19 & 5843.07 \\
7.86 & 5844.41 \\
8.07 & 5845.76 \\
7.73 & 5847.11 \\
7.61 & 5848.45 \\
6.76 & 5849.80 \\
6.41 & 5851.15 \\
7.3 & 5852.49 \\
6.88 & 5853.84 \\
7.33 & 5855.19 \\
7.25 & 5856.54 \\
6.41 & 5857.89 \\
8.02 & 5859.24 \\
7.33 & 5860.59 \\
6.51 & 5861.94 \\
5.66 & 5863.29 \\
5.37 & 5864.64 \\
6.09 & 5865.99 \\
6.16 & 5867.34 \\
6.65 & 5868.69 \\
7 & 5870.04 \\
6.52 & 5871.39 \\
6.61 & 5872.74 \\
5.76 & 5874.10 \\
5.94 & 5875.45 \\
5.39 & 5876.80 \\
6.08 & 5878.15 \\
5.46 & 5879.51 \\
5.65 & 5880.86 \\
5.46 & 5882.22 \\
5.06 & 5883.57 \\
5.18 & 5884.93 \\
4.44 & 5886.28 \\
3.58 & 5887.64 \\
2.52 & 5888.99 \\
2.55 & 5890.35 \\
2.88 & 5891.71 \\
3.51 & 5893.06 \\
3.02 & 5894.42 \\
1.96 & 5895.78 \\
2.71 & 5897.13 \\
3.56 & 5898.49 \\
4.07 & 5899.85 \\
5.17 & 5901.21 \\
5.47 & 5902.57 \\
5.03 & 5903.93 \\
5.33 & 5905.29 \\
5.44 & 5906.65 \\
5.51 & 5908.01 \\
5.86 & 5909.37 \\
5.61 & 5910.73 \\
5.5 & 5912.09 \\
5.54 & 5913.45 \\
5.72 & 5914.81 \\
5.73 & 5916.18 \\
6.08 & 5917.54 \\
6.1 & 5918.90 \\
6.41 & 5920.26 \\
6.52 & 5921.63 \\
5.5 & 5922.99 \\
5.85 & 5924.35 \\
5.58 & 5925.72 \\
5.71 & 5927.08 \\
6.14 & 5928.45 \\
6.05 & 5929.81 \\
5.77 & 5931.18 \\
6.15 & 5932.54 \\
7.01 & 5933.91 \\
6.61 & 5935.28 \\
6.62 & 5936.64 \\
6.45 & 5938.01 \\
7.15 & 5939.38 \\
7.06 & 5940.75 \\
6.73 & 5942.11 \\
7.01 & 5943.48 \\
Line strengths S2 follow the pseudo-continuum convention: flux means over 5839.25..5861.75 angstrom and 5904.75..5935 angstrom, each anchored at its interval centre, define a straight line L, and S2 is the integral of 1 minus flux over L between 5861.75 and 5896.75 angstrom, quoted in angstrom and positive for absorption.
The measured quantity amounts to 9.4 angstrom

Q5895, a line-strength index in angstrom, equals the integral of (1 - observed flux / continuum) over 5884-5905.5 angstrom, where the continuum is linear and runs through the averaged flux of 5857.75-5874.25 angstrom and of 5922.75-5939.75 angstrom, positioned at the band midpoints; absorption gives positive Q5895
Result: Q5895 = 8.7 angstrom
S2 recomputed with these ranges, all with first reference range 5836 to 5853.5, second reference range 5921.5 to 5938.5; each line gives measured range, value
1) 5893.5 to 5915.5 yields 6.2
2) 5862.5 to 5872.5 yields 1.4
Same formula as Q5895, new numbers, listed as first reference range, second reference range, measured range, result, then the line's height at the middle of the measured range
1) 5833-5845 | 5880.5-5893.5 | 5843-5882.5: -4.35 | 6.03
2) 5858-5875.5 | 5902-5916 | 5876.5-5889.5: 2.57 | 6.09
